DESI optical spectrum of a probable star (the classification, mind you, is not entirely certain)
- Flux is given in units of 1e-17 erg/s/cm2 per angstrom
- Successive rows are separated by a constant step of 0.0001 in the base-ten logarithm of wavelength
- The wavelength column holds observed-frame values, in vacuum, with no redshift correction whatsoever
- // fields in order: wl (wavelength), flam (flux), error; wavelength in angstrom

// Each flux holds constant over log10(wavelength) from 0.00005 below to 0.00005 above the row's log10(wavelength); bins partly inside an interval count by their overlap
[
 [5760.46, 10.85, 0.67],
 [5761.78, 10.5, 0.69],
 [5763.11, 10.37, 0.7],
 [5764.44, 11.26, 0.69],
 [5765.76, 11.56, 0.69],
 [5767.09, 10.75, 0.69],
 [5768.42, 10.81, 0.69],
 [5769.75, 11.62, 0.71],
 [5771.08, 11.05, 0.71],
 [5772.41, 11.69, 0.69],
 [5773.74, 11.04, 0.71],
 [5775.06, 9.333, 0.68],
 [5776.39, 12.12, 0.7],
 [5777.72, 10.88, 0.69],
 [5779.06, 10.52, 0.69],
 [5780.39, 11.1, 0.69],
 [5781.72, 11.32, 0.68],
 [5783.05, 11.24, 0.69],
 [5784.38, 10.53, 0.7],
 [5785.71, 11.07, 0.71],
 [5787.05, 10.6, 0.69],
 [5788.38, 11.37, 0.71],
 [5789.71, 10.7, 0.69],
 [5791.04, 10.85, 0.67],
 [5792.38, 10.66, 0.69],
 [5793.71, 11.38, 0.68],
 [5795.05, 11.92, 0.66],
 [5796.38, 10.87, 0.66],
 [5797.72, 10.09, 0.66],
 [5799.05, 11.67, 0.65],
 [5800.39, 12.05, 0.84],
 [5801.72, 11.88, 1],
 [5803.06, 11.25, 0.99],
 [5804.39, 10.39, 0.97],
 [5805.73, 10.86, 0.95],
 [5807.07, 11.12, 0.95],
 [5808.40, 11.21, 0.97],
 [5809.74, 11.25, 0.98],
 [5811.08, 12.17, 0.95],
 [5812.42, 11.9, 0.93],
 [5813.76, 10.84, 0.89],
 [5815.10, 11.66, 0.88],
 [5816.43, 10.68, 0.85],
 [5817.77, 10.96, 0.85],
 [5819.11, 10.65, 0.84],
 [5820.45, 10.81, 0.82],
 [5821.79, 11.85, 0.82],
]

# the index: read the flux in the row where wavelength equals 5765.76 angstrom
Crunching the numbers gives 11.56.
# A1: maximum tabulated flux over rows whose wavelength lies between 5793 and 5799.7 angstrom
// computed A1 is 11.92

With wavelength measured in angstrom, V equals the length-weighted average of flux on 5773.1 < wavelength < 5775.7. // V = 10.2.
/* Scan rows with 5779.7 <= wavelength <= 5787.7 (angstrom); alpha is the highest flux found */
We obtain 11.32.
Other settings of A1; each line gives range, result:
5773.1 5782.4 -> 12.12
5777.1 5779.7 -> 10.88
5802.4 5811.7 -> 12.17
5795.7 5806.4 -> 12.05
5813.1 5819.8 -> 11.66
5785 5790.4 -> 11.37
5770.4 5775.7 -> 11.69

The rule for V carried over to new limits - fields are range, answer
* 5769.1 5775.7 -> 11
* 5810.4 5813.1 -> 12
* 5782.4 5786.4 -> 10.9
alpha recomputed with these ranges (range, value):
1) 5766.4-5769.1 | 10.81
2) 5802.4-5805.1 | 11.25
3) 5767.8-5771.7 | 11.62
